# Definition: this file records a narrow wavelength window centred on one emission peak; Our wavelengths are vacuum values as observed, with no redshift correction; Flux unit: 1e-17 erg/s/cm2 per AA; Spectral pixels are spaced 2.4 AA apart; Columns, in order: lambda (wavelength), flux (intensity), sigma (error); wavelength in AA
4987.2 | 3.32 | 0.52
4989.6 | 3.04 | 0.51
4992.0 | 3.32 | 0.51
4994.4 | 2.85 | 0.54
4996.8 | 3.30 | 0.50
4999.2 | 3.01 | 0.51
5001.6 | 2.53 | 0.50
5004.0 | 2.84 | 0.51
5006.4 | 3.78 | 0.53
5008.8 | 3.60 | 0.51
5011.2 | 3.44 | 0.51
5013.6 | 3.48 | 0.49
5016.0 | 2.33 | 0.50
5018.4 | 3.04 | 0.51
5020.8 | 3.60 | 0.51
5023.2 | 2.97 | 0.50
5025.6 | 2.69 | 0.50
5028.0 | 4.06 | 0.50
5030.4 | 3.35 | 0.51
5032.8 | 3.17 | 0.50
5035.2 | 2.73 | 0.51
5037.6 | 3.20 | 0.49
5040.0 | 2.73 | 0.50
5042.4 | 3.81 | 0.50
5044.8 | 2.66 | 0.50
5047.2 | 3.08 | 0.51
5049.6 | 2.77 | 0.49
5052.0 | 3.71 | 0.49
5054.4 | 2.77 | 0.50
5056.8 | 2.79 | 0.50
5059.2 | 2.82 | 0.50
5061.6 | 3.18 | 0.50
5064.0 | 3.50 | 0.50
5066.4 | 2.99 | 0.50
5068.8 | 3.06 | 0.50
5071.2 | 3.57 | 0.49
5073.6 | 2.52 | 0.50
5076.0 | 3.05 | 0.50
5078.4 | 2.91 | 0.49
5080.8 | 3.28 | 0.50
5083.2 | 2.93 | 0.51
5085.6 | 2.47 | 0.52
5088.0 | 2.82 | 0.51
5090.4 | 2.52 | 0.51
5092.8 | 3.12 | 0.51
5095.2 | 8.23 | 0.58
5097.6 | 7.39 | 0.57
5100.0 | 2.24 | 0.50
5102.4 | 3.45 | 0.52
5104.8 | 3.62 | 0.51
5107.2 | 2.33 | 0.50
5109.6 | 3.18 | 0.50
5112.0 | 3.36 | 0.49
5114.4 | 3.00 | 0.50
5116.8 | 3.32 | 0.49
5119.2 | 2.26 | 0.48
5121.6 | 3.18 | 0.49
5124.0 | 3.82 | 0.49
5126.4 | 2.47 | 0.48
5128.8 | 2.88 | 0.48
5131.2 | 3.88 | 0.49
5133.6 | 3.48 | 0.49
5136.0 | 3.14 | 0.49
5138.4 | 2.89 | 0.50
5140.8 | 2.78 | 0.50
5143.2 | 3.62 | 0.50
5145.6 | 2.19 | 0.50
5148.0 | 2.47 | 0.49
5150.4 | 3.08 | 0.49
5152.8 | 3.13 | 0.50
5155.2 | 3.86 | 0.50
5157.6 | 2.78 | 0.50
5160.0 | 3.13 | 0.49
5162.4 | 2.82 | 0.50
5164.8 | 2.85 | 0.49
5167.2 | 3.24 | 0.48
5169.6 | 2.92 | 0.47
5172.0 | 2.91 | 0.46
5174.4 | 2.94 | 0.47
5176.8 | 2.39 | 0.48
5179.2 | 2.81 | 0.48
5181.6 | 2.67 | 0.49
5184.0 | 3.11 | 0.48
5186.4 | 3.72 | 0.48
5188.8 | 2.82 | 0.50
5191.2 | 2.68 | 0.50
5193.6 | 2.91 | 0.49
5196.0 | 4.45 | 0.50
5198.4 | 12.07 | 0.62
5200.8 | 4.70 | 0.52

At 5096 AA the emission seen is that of H-beta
